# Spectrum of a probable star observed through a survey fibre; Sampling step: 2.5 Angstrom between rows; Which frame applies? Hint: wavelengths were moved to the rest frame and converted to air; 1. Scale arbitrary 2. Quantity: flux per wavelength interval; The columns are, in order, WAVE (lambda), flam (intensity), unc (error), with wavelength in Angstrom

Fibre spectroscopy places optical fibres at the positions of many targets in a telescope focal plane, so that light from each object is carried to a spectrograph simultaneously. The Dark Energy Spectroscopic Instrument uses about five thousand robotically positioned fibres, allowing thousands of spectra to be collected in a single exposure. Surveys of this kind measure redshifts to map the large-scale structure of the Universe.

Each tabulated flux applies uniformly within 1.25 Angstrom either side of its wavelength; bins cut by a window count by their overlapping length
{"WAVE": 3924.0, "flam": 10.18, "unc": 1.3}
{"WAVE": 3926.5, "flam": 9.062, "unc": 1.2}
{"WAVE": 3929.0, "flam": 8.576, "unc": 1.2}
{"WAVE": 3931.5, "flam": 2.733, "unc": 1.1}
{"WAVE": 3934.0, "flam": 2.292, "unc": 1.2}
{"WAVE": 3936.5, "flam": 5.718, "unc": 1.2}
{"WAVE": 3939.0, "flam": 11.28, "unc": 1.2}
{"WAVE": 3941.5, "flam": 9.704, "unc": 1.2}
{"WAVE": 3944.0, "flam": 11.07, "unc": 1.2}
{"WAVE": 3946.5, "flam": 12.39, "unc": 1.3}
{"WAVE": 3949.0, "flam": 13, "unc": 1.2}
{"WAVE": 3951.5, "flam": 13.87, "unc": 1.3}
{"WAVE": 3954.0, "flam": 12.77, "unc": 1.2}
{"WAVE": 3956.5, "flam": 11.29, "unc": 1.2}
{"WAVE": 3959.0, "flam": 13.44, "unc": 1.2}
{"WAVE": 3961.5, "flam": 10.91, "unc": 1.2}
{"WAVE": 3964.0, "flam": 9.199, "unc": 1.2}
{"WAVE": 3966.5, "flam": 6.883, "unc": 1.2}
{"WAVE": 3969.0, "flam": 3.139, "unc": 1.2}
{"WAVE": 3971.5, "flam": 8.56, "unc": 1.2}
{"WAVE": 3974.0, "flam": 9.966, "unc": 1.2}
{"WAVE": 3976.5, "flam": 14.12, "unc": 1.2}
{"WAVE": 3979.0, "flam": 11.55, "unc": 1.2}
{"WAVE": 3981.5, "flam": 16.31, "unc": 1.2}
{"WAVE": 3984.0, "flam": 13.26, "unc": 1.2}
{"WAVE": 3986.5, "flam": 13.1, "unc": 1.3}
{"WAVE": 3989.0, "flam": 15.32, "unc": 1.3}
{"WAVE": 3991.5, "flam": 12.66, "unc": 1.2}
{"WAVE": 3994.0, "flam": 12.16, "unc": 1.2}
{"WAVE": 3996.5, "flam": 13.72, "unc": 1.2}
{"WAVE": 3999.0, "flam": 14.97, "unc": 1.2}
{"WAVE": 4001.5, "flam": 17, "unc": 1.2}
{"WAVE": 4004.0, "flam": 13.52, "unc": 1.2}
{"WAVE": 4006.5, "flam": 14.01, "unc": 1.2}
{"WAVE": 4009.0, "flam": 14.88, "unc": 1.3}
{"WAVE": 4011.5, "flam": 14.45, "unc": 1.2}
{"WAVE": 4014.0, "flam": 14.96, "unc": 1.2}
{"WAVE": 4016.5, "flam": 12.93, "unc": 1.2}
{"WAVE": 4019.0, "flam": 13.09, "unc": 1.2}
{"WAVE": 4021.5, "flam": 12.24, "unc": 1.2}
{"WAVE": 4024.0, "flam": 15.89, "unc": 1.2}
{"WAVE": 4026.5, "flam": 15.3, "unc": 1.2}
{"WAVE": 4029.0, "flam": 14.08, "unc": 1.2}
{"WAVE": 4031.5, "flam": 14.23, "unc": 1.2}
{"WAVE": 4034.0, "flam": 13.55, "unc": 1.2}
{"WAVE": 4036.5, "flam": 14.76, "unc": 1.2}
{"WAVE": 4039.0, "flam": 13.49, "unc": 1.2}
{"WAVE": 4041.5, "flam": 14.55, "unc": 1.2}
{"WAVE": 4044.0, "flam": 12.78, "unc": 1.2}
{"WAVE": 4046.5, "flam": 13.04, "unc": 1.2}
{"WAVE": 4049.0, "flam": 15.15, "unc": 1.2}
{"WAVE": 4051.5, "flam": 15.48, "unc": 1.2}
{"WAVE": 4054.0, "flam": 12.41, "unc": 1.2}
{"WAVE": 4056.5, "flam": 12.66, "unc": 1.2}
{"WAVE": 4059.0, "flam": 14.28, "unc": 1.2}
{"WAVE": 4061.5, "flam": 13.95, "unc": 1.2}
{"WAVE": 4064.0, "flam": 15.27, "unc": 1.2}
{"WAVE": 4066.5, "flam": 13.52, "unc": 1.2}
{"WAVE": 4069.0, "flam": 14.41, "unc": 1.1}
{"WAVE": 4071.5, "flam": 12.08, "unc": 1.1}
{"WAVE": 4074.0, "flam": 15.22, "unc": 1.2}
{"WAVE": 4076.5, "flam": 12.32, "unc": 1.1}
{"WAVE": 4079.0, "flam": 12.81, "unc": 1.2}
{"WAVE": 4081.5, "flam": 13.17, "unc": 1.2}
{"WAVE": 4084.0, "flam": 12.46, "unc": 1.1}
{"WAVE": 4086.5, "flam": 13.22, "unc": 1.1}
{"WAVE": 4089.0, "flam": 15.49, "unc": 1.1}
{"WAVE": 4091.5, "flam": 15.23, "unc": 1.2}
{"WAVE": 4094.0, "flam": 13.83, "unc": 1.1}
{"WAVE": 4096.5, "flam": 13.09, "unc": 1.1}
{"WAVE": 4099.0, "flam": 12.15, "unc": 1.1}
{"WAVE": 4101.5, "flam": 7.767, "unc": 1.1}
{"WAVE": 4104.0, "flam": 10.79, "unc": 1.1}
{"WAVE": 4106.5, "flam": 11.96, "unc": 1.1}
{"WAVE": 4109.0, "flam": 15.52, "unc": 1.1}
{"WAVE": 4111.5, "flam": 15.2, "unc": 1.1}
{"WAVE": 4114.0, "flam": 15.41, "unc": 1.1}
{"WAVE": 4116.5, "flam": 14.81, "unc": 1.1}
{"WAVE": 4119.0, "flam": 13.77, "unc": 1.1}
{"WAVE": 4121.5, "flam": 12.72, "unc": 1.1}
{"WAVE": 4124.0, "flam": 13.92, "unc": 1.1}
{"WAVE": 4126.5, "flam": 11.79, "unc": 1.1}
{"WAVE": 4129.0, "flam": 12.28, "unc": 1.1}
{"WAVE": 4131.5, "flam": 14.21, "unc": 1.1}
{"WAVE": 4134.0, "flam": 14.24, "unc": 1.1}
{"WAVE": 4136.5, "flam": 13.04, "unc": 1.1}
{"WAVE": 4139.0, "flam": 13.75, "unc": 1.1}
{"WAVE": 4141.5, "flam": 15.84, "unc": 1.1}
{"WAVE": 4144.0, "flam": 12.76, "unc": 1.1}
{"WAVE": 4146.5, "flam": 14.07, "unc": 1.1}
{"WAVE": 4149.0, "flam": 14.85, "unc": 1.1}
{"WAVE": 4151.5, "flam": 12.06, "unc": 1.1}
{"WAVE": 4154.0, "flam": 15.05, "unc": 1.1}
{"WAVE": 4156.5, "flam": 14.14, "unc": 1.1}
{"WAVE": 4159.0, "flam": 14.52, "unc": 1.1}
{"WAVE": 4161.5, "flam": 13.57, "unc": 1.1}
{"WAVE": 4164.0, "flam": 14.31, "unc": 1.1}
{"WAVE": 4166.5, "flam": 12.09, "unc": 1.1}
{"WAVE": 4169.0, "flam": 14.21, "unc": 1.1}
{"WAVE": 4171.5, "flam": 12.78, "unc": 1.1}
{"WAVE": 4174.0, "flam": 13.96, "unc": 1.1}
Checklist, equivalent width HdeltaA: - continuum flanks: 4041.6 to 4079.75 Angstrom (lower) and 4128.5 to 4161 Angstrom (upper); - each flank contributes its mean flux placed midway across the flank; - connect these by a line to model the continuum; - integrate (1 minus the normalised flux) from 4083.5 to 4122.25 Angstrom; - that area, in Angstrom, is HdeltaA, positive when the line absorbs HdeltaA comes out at 1.3 Angstrom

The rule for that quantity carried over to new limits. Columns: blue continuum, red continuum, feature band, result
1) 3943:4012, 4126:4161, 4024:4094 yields -4.5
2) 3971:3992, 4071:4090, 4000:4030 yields -3.0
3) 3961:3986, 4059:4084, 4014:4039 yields -3.8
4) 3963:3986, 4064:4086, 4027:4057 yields -3.7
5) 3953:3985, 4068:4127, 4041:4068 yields -3.1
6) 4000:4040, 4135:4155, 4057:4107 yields 3.3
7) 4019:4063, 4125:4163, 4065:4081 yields 0.6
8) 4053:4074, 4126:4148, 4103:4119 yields -0.4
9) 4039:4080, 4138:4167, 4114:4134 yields 0.5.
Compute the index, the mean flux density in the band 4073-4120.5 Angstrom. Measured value 13.4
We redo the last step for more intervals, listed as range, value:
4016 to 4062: 13.9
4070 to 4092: 13.5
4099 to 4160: 13.5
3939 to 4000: 11.8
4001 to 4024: 14.1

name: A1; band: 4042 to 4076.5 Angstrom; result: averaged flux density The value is 13.8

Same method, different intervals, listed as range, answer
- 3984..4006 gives 14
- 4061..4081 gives 13.7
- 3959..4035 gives 12.9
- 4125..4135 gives 13.1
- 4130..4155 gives 14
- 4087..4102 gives 13.2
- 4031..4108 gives 13.4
